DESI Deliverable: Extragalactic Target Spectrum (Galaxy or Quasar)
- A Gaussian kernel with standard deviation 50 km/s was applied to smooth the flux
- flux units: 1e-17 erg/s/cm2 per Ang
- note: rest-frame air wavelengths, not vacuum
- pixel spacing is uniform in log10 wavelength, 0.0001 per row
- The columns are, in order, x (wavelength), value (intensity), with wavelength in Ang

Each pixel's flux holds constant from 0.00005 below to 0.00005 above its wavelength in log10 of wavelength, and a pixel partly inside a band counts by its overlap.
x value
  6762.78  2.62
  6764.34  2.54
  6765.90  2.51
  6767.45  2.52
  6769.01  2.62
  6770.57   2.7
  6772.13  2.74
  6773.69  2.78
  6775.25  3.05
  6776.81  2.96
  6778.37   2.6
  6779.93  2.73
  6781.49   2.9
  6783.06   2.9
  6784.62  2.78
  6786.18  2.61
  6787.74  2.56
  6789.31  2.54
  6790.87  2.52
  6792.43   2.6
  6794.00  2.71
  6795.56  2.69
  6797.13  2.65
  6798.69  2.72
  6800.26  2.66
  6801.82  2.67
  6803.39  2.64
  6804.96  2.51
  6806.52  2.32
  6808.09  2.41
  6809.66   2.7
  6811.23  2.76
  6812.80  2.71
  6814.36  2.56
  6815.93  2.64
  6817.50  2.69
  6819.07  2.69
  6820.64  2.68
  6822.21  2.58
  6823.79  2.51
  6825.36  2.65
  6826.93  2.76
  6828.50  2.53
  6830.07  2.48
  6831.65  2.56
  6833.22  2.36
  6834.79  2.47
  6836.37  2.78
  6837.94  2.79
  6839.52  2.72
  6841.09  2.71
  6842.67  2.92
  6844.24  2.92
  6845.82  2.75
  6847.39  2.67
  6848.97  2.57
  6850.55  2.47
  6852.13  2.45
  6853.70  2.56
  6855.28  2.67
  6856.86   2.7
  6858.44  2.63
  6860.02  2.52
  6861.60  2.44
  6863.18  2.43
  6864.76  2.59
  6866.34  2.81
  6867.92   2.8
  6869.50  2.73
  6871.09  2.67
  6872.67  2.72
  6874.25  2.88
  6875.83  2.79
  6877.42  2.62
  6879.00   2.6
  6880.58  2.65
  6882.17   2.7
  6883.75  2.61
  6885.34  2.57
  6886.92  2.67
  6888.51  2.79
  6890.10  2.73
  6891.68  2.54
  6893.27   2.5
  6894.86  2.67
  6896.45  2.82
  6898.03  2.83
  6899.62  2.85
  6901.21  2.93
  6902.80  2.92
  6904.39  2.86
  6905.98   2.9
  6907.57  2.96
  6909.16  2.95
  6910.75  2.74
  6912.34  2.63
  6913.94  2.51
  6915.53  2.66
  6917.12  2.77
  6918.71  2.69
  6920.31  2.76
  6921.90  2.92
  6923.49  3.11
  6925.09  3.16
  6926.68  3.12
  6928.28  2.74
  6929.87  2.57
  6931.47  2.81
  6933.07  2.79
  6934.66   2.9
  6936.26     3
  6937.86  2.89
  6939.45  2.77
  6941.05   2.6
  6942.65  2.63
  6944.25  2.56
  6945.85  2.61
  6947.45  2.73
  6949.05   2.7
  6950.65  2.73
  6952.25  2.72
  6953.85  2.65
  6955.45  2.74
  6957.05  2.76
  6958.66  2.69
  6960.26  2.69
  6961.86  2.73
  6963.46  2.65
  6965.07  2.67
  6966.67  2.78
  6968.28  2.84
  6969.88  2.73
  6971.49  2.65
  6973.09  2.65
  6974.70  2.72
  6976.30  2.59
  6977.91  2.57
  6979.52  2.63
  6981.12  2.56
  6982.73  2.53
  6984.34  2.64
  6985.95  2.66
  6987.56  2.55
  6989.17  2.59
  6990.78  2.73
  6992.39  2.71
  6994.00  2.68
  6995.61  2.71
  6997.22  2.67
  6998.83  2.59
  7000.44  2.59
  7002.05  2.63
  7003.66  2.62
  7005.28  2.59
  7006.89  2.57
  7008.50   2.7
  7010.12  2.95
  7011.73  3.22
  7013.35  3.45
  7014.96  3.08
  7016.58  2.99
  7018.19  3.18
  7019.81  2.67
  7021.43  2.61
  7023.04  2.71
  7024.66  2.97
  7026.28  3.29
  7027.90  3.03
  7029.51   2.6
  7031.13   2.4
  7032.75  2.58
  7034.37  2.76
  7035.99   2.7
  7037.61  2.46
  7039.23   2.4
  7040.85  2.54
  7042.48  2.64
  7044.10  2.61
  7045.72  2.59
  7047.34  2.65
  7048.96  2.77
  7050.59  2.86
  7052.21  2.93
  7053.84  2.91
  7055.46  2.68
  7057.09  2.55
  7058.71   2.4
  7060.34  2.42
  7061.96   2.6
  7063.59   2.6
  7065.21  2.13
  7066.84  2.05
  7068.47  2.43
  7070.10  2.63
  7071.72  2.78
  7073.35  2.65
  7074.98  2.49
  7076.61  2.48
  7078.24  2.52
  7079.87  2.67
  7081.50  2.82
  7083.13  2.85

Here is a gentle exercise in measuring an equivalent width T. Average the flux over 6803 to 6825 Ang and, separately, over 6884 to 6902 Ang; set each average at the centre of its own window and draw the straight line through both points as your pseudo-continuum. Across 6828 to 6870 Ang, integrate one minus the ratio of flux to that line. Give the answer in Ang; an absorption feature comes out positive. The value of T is 0.32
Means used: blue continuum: 2.6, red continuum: 2.71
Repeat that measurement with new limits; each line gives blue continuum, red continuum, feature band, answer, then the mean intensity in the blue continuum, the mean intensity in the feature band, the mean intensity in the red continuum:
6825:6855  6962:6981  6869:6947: -3.06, 2.64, 2.76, 2.68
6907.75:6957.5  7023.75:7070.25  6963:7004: 0.86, 2.77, 2.65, 2.63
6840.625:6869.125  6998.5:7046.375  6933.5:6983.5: 0.30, 2.65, 2.7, 2.76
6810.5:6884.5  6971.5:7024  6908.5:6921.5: -0.16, 2.65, 2.72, 2.73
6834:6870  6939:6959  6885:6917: -1.03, 2.66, 2.75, 2.68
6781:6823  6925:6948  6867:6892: 0.25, 2.64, 2.7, 2.78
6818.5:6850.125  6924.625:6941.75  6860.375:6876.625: 0.23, 2.65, 2.68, 2.85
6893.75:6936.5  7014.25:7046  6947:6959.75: 0.40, 2.83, 2.71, 2.74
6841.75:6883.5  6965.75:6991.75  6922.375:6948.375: -1.53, 2.66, 2.81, 2.65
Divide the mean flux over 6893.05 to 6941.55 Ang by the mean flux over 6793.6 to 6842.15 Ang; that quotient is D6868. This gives 1.08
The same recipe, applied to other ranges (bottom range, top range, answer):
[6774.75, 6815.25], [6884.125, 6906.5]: 1.03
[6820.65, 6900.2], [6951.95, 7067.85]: 1.01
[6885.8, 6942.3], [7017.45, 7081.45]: 0.94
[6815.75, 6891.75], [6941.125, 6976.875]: 1.02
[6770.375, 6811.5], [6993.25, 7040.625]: 1.03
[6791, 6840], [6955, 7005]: 1.02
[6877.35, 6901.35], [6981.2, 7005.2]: 0.98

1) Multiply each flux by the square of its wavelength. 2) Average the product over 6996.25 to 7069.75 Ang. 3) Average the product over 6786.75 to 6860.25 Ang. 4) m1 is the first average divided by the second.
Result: 1.09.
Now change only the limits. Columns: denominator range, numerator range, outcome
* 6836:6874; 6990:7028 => 1.11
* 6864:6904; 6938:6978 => 1.01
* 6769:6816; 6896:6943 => 1.10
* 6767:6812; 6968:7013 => 1.06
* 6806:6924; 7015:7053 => 1.07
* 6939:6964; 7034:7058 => 1.02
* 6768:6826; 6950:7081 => 1.07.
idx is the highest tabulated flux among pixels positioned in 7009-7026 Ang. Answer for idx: 3.45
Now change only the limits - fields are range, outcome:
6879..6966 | 3.16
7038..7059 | 2.93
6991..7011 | 2.95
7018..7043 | 3.29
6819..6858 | 2.92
